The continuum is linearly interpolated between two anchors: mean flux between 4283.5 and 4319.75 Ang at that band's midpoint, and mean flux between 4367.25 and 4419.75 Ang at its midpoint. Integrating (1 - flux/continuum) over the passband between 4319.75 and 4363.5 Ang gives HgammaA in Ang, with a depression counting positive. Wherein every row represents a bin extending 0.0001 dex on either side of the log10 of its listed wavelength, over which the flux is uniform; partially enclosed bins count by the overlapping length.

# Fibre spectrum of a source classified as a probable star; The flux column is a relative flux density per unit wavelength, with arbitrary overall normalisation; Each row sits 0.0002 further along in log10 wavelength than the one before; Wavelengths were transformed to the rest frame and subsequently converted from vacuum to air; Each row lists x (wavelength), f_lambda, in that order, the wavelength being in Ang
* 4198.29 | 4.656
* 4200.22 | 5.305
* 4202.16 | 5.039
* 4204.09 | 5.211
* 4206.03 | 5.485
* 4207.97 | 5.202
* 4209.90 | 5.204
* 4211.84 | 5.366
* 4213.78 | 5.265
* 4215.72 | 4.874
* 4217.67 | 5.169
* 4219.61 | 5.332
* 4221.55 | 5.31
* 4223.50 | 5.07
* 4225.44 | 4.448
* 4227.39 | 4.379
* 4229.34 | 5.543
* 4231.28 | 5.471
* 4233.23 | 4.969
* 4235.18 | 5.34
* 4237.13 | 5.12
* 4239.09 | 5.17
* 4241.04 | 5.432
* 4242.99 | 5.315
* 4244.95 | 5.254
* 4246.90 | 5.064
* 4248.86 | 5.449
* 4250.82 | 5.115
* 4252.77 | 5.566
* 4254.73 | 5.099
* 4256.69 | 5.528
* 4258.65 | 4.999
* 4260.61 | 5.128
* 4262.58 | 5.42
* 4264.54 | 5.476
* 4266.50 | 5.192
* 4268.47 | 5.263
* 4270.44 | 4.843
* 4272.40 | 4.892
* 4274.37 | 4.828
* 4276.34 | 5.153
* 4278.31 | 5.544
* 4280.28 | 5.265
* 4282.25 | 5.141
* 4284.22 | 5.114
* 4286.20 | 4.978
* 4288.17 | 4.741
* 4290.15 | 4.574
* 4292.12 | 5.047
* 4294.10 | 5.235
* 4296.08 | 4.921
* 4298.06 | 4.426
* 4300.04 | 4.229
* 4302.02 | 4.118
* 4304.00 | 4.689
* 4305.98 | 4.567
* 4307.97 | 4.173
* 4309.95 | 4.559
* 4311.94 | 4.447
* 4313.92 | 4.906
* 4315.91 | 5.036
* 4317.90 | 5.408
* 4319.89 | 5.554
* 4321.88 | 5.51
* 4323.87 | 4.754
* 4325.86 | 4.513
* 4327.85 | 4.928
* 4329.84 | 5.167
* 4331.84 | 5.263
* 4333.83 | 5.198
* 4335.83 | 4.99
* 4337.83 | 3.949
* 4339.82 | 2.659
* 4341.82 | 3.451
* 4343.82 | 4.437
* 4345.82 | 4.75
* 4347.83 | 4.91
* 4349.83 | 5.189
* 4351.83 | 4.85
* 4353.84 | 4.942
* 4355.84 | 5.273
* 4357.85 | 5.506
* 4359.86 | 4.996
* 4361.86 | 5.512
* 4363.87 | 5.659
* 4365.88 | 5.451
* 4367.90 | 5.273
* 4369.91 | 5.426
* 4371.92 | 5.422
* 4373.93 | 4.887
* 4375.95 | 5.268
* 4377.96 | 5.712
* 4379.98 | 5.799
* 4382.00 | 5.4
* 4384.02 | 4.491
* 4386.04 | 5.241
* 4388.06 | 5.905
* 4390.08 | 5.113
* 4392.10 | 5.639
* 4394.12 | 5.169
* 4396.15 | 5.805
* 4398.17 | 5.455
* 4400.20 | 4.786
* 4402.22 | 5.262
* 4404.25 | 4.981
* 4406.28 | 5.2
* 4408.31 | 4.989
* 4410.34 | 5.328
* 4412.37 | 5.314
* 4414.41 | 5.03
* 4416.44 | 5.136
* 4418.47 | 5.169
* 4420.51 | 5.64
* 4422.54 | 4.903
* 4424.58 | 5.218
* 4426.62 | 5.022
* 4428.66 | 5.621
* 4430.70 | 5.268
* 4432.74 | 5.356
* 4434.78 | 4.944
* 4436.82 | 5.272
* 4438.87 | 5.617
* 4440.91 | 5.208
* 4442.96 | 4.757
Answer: 1.3 Ang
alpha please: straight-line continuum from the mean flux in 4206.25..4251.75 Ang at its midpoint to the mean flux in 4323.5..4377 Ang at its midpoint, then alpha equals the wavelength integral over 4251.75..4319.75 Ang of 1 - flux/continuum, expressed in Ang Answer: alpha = 1.2 Ang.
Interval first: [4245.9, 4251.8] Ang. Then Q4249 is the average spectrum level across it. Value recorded 5.22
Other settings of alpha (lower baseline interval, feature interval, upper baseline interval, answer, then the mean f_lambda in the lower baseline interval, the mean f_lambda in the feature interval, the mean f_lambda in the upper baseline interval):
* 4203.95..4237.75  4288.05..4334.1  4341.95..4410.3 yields 3.2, 5.15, 4.83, 5.21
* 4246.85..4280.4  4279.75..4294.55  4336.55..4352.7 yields -0.2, 5.21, 5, 4.28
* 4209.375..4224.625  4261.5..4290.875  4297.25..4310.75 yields -2.8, 5.19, 5.1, 4.39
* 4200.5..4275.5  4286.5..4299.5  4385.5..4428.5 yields 1.0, 5.18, 4.81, 5.26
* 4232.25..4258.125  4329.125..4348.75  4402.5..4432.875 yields 2.9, 5.26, 4.46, 5.21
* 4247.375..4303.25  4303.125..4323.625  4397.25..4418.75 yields 0.8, 5.04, 4.88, 5.15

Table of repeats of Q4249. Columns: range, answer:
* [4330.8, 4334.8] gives 5.23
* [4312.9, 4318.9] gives 5.11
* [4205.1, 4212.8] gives 5.32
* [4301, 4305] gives 4.41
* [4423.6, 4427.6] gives 5.12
